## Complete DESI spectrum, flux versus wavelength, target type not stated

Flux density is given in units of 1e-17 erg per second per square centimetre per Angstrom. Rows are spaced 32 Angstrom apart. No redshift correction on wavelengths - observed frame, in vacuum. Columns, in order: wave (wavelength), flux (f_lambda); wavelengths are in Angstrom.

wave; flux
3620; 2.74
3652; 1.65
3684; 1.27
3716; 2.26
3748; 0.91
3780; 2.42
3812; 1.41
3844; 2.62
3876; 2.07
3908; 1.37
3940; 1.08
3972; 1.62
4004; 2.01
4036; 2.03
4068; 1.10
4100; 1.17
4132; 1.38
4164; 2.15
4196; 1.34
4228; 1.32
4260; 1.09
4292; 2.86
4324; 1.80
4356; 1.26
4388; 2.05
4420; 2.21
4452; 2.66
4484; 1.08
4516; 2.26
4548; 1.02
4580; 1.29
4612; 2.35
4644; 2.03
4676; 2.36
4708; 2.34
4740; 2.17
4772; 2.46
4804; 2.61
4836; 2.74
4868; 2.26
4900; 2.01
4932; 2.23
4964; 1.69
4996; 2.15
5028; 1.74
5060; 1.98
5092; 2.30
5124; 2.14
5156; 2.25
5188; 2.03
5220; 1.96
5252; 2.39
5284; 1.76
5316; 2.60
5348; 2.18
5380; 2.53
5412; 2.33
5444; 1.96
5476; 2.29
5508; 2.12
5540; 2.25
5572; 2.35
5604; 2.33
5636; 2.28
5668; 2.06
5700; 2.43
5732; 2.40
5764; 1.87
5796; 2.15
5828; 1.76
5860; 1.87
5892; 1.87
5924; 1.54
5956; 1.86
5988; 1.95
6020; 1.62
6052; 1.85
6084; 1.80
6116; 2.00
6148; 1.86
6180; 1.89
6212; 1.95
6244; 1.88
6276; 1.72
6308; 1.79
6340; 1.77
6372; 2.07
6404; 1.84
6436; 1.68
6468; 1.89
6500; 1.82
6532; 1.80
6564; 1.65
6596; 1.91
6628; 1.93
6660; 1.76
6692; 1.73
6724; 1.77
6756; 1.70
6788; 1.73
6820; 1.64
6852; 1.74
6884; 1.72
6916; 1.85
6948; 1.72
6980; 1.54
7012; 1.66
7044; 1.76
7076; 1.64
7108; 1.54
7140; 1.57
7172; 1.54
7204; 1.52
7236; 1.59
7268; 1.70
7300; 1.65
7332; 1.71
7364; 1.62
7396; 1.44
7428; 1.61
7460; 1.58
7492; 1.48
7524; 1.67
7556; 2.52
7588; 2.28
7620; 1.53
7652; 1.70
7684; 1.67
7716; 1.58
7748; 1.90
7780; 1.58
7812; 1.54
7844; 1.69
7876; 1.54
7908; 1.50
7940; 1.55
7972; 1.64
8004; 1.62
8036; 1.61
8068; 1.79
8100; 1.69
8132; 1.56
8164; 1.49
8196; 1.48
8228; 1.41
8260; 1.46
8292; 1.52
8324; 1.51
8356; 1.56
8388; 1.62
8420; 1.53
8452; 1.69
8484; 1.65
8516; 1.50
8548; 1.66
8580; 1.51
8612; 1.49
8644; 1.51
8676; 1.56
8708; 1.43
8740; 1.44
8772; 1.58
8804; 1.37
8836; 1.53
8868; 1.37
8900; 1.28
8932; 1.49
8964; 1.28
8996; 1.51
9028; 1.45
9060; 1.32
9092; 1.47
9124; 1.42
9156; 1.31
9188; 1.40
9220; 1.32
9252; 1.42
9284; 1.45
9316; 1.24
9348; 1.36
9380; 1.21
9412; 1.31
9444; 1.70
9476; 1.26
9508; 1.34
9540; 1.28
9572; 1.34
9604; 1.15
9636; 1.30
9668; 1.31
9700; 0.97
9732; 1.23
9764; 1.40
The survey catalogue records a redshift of 0.15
